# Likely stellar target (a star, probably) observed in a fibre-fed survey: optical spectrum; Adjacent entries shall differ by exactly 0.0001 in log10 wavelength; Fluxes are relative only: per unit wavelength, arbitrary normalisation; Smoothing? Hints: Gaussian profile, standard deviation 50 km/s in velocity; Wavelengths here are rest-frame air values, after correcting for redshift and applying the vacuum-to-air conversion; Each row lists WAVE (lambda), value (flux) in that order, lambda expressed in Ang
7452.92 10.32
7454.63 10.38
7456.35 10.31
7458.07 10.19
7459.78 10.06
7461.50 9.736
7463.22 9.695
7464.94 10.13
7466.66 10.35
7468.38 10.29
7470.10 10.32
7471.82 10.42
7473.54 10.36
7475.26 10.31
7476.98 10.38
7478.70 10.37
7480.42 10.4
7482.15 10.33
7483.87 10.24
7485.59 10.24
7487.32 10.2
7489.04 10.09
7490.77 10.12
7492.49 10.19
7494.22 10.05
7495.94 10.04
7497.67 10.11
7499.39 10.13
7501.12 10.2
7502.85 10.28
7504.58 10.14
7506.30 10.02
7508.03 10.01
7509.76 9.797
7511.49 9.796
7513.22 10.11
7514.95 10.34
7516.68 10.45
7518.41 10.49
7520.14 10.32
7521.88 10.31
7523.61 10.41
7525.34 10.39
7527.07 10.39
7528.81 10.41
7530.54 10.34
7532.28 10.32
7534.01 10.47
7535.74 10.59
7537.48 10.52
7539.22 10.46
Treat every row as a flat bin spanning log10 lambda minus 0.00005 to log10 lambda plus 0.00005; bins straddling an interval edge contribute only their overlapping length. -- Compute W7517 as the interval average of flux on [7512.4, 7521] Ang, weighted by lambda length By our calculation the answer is 10.3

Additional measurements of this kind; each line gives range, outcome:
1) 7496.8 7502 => 10.1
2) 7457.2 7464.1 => 9.92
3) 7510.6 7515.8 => 10.1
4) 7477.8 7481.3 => 10.4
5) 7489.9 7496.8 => 10.1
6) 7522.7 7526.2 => 10.4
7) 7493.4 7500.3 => 10.1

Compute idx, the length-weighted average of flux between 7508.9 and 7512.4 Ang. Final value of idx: 9.8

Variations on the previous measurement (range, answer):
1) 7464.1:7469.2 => 10.3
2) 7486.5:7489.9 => 10.2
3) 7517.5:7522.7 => 10.4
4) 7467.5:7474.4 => 10.3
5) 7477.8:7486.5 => 10.3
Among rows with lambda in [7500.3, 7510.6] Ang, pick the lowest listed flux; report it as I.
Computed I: 9.797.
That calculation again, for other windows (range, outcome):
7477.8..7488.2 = 10.2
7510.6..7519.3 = 9.796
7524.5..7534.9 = 10.32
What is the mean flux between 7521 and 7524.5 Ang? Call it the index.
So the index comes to 10.3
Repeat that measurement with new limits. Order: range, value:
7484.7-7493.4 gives 10.2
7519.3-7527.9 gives 10.4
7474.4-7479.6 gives 10.4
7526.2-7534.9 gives 10.4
